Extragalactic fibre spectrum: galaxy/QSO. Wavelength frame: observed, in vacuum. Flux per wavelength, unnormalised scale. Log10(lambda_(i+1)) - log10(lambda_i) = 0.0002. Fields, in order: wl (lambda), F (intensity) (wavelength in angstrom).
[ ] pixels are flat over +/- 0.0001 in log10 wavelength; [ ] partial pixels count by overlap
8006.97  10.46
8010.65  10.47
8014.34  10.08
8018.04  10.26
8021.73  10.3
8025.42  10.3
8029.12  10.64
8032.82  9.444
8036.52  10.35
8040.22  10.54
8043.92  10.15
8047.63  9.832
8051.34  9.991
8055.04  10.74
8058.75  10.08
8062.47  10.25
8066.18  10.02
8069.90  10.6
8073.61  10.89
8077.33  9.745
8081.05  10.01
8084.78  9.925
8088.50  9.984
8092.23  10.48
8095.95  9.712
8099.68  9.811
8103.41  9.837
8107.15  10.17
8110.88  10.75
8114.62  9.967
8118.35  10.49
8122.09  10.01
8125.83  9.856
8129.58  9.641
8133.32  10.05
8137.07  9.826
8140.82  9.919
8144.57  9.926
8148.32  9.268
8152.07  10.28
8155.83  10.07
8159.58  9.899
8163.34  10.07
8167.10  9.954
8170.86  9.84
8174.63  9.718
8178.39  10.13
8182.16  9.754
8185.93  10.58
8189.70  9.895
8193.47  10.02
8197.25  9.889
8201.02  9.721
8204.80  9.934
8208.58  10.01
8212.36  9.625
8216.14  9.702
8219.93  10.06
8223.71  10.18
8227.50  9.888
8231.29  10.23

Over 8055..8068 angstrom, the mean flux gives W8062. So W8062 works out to 10.2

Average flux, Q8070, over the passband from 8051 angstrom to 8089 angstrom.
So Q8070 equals 10.2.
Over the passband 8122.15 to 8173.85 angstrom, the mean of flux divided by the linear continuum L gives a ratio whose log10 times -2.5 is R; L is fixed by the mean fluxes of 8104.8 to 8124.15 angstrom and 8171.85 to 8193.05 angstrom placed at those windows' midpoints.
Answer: 0.03 mag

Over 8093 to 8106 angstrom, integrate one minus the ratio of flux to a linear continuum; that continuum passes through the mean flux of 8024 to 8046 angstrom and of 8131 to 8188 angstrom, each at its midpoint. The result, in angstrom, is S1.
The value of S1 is 0.3 angstrom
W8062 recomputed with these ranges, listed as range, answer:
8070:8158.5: 10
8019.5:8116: 10.2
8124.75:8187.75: 9.93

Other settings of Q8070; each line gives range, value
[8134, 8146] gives 9.9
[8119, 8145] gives 9.91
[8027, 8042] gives 10.2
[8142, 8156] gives 9.87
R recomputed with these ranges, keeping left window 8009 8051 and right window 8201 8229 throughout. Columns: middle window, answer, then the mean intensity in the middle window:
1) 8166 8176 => 0.02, 9.83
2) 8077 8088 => 0.02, 9.92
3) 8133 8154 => 0.02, 9.86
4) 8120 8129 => 0.02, 9.9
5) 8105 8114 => -0.03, 10.4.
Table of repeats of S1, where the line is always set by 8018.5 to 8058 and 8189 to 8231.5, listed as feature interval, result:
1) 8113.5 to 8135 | 0.2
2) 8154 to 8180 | 0.1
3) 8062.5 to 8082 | -0.2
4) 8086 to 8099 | 0.1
